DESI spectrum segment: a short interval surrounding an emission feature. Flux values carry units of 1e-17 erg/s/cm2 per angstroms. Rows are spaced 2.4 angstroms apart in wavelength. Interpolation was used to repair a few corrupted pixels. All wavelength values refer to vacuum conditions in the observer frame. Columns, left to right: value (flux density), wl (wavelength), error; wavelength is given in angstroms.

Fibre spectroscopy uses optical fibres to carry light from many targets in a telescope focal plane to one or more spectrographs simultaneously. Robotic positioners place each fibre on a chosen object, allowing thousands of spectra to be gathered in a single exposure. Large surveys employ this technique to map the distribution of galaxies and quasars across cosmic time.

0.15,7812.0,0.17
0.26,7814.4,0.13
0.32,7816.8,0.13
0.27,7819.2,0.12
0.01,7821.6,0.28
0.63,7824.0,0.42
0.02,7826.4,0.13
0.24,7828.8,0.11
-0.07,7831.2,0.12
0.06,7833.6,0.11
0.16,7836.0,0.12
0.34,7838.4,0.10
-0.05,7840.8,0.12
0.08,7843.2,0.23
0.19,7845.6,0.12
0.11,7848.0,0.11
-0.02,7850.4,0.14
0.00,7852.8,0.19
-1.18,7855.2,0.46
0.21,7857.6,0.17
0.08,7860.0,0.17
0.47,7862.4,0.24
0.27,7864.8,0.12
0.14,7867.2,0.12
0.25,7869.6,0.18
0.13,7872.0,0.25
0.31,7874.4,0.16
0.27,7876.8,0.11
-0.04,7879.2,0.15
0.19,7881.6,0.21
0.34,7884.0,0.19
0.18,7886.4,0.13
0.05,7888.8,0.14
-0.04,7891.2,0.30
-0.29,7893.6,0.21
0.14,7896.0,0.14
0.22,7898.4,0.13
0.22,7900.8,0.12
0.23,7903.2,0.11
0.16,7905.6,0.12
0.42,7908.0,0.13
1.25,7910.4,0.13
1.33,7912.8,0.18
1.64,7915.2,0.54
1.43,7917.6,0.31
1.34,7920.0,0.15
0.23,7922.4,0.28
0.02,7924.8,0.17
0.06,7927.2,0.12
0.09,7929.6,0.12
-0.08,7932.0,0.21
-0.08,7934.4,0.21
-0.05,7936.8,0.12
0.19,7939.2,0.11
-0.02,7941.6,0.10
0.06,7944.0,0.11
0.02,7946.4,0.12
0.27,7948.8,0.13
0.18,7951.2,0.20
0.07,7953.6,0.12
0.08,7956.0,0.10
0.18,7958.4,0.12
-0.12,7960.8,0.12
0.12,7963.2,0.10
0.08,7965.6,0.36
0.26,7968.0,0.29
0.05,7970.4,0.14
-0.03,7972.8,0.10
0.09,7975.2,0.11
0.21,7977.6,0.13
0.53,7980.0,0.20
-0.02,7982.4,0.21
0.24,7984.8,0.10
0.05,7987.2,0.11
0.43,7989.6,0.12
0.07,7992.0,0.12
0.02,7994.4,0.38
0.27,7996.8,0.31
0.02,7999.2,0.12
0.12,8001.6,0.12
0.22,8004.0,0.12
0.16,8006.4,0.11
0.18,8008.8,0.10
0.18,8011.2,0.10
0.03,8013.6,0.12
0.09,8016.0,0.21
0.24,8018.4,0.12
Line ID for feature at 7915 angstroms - [O II] 3727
